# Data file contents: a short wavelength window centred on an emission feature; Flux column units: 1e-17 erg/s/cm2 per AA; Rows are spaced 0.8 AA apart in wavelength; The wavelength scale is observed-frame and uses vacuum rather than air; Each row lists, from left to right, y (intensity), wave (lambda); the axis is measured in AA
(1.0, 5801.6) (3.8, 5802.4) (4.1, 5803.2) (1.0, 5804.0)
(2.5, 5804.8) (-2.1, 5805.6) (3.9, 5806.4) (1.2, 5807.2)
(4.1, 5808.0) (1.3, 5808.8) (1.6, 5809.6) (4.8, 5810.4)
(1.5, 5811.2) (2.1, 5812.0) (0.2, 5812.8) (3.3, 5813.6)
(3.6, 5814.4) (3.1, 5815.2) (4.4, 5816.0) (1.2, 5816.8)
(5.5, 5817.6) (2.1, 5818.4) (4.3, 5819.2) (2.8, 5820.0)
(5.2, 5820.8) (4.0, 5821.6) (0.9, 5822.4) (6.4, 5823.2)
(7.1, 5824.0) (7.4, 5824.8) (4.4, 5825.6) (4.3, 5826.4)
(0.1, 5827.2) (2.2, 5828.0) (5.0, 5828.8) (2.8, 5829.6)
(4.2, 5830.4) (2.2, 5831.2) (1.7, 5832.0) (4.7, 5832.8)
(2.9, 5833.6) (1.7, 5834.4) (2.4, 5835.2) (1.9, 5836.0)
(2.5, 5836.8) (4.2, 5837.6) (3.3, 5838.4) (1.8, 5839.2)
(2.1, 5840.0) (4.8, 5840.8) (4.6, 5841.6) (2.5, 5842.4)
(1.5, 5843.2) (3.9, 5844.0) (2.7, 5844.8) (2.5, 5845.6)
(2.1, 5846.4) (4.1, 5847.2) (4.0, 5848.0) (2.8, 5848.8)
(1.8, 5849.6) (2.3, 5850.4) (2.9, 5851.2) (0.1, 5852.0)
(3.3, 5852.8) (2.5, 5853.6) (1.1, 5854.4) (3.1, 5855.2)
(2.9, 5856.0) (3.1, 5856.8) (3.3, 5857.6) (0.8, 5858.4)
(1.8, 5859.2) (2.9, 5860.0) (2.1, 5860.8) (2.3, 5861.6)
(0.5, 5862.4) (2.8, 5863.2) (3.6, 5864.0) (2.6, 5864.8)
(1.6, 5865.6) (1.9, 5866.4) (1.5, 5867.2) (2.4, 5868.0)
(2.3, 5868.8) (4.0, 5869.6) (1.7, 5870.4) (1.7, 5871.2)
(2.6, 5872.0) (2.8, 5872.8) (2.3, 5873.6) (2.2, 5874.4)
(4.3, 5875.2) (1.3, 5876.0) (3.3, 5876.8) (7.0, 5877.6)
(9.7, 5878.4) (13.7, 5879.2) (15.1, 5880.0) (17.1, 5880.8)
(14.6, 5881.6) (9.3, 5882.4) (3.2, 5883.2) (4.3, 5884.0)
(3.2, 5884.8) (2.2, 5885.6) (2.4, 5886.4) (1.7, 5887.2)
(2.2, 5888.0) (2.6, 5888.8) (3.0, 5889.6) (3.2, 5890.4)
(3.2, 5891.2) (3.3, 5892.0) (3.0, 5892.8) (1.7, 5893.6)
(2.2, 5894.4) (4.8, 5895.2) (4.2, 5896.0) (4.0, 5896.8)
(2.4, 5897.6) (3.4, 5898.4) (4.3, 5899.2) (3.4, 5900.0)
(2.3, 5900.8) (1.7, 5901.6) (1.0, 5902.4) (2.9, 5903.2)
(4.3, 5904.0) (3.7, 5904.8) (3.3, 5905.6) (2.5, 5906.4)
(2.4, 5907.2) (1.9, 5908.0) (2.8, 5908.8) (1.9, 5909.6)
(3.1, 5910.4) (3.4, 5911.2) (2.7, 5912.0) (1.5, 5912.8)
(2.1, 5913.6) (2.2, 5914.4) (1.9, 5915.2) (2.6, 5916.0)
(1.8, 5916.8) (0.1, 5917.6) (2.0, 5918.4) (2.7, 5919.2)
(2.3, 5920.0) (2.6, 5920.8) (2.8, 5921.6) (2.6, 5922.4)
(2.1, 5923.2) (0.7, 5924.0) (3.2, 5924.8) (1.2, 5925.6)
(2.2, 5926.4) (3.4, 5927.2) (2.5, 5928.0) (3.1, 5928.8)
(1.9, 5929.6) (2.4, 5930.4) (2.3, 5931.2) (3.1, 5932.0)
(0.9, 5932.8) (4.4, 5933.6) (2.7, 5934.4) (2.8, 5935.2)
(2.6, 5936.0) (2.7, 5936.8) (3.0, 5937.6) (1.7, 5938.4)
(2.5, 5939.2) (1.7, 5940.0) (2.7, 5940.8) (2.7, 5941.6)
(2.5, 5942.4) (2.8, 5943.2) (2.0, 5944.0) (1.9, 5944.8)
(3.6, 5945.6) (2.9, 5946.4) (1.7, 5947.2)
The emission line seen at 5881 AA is [O III] 5007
